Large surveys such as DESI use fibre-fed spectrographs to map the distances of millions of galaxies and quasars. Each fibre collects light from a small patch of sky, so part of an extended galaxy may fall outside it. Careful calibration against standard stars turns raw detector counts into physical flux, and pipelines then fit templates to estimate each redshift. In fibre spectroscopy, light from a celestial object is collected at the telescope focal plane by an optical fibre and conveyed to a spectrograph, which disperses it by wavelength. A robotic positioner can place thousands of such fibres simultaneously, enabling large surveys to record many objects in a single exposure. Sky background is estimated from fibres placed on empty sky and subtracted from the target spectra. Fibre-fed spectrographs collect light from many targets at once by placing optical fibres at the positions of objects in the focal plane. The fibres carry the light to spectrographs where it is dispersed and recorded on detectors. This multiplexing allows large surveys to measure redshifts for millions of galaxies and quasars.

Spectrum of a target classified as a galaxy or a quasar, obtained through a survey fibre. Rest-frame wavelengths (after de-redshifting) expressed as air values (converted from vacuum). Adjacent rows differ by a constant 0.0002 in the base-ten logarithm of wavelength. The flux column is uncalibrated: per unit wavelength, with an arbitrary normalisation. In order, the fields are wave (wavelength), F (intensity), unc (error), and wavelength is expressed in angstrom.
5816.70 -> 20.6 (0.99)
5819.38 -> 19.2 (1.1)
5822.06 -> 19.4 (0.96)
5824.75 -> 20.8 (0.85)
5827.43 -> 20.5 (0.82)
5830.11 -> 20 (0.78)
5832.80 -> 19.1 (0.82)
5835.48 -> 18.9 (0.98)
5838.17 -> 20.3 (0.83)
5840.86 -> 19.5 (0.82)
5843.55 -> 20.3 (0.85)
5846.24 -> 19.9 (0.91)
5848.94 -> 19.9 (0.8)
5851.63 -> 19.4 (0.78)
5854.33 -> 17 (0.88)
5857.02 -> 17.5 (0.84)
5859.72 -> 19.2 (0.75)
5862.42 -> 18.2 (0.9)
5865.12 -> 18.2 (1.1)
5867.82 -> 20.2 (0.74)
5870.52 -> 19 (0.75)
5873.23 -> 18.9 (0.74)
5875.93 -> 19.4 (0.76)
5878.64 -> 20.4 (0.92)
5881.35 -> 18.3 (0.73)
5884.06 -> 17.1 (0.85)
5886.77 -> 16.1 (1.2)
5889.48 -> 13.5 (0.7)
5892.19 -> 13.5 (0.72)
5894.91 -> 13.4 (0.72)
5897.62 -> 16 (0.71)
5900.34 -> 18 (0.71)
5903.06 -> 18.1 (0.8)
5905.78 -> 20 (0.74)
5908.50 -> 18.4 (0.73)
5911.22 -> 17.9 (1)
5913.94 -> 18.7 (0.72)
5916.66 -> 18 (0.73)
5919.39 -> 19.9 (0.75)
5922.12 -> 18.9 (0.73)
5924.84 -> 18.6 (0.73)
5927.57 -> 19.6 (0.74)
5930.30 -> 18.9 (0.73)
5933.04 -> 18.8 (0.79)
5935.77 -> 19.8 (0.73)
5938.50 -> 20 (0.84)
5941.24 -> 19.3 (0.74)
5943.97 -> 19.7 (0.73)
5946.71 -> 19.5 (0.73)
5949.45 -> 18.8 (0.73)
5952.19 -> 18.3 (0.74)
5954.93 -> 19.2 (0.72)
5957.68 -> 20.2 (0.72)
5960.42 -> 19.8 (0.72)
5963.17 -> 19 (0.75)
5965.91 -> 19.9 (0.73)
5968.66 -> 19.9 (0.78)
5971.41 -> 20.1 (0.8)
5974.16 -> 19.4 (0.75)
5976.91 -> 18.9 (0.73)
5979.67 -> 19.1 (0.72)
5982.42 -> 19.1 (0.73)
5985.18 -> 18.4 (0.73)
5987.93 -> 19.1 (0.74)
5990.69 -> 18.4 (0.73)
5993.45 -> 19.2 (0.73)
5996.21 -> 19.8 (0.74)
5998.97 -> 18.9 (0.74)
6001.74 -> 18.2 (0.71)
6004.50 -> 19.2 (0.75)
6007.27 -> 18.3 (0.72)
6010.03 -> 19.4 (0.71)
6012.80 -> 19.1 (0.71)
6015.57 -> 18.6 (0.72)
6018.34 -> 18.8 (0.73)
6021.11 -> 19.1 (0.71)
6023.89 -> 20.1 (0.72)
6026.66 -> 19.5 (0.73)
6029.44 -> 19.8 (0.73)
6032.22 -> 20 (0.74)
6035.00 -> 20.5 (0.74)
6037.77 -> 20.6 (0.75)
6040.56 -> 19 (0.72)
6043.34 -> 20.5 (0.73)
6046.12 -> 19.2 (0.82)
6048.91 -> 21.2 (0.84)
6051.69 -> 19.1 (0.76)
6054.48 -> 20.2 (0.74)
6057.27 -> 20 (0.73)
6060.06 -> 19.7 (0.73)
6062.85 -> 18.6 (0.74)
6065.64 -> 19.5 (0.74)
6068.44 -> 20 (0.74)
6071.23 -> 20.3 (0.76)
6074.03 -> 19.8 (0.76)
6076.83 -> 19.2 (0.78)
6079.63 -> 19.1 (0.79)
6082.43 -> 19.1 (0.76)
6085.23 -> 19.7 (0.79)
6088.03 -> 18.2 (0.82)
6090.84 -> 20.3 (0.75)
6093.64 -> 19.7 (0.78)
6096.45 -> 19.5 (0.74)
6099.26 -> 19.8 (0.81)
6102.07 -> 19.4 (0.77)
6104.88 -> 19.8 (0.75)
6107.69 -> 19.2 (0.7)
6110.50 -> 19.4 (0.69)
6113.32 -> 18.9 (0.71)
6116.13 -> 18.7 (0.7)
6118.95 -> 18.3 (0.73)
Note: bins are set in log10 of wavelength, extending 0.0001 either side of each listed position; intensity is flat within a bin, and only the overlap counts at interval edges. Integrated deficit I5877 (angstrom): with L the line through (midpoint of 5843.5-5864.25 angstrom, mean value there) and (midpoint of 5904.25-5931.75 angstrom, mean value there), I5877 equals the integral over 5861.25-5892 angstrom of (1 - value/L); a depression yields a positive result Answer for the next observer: 1.47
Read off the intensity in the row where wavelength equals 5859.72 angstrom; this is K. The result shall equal 19.2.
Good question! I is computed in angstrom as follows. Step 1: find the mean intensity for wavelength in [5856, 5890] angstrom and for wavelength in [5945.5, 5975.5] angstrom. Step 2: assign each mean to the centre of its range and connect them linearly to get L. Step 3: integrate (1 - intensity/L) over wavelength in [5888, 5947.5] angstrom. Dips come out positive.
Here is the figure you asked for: 2.5 angstrom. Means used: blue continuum 18.3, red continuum 19.5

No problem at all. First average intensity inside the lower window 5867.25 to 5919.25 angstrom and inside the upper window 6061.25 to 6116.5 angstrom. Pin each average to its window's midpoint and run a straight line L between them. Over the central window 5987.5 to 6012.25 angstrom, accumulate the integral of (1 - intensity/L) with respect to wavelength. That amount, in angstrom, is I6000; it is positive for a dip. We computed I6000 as -0.4 angstrom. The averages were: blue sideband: 17.6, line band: 18.9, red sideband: 19.4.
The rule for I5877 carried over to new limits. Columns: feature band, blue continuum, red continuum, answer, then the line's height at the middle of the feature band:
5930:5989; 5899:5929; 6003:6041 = -0.9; 19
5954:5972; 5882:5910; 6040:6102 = -2.1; 17.7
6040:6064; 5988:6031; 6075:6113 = -0.6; 19.3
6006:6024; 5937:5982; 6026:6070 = 0.6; 19.7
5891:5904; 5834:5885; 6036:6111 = 2.3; 19.2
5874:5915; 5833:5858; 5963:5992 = 4.2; 19.2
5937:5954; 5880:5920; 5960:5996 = -0.9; 18.3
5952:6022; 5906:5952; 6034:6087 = 0.8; 19.4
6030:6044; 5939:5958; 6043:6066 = -0.3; 19.7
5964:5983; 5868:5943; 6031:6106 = -0.7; 18.8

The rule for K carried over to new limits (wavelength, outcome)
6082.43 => 19.1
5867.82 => 20.2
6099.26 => 19.8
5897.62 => 16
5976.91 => 18.9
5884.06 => 17.1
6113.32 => 18.9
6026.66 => 19.5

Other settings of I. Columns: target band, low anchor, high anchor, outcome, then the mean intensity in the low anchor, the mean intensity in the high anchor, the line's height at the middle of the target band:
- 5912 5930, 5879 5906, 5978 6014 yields -1.92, 16.4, 18.9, 17.1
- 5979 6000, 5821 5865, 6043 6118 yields 0.50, 19.3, 19.5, 19.5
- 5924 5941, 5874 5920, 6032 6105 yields -1.33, 17.4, 19.7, 17.9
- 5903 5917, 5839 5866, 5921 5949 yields 0.44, 18.9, 19.3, 19.2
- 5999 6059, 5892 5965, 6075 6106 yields -1.26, 18.6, 19.4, 19.1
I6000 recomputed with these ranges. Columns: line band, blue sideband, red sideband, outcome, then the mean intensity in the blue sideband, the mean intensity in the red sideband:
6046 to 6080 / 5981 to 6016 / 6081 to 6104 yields -0.8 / 18.9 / 19.5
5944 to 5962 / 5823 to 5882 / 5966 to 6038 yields 0.0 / 19.3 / 19.3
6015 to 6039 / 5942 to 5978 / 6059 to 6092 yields -0.3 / 19.4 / 19.4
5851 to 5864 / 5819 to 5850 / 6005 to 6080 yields 1.1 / 19.8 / 19.6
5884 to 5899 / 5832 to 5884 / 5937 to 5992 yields 3.5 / 19.1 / 19.3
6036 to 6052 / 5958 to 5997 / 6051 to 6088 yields -0.4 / 19.3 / 19.5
